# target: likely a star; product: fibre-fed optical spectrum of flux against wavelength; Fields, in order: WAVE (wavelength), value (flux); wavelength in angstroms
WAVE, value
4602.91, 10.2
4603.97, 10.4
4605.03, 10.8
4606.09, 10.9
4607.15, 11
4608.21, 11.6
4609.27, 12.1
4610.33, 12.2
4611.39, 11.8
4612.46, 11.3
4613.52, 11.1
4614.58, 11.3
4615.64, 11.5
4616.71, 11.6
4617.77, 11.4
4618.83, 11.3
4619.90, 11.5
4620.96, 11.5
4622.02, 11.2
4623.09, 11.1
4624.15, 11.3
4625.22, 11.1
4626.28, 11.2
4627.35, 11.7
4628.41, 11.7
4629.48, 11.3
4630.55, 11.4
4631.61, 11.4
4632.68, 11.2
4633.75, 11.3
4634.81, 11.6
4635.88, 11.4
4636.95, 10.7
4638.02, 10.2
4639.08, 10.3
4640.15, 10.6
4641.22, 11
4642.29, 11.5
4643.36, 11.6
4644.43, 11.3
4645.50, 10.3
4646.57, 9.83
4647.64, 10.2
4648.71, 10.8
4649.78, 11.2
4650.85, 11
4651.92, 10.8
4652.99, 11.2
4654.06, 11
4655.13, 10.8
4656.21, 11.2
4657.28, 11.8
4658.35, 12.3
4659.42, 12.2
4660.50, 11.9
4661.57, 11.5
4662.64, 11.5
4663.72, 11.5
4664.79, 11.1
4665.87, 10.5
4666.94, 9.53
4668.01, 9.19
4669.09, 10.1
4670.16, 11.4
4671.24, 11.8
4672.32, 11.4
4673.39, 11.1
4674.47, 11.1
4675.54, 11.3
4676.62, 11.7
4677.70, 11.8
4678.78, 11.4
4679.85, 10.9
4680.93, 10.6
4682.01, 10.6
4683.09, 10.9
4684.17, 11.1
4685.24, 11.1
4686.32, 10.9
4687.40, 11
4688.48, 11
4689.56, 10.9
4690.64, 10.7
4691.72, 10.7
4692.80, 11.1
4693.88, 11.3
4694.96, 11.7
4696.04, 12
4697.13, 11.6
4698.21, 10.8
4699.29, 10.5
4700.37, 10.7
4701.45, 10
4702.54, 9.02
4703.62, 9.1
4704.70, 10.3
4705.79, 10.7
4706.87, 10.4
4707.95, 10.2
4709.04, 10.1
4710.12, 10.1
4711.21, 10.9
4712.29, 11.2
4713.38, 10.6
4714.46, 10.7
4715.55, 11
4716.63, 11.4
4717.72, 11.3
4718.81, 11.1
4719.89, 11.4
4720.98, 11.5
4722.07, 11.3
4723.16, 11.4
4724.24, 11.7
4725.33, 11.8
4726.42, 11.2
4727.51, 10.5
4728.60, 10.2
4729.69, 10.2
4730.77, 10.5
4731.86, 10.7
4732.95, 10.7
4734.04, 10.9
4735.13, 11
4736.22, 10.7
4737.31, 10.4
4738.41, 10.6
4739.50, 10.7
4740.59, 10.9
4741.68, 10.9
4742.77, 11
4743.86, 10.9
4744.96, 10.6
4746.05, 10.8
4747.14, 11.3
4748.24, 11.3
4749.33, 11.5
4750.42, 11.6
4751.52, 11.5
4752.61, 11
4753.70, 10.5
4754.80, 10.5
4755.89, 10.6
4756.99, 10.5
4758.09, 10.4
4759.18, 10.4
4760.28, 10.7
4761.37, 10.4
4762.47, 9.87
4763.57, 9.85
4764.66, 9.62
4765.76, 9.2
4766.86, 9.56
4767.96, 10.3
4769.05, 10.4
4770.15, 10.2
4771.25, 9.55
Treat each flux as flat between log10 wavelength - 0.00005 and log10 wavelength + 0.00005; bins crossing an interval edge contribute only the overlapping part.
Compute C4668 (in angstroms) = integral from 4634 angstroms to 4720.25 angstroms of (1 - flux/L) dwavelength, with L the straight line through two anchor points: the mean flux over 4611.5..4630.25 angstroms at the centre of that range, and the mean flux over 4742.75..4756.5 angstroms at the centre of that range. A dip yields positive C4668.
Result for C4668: 2.1 angstroms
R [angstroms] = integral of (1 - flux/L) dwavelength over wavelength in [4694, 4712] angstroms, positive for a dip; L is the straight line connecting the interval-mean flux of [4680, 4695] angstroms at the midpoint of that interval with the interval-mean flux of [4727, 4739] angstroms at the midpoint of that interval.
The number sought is 0.5 angstroms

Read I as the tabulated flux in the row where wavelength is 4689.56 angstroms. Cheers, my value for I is 10.9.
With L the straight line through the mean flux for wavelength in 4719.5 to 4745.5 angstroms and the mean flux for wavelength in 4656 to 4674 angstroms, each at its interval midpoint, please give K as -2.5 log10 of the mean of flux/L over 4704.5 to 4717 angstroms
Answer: 0.04 mag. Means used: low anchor 11.2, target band 10.6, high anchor 10.9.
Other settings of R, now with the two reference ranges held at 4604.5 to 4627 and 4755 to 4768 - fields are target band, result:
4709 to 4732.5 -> -1.1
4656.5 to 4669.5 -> -0.2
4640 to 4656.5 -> 0.3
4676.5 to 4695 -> -0.5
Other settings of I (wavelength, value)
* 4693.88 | 11.3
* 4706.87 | 10.4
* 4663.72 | 11.5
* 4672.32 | 11.4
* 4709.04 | 10.1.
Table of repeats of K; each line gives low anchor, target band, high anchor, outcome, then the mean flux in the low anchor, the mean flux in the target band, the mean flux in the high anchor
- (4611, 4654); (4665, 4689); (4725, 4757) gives 0.01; 11.1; 10.9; 10.8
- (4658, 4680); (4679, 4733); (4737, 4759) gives 0.02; 11.2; 10.8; 10.9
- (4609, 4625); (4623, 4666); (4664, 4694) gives 0.01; 11.5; 11.2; 10.9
